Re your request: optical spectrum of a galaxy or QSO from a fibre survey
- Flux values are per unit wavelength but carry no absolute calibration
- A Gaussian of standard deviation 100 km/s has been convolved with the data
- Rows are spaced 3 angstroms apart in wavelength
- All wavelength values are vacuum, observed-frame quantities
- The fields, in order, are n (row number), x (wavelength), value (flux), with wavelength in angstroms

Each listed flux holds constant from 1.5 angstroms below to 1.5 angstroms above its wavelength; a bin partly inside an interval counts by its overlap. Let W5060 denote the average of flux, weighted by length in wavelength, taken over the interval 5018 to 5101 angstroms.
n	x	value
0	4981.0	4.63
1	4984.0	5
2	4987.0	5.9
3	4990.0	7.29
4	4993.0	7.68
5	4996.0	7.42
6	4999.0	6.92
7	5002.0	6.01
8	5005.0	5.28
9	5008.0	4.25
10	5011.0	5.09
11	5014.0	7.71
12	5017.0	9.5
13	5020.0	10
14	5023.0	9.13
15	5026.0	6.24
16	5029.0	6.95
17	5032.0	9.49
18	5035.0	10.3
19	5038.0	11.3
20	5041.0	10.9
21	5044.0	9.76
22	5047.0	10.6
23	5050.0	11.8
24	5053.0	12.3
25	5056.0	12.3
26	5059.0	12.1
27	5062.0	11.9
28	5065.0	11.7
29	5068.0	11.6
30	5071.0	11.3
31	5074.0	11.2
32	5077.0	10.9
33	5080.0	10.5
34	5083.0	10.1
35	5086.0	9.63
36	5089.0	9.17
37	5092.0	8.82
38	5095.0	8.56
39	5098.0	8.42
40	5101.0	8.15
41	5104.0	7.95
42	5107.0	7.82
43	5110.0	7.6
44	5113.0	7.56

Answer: 10.2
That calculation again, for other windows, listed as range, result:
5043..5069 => 11.6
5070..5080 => 11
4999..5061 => 9.02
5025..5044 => 9.32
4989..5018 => 6.66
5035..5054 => 11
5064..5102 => 10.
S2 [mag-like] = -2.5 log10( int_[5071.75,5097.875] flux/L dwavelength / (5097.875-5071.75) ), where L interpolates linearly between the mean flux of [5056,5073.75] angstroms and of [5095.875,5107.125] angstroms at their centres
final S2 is 0.00 mag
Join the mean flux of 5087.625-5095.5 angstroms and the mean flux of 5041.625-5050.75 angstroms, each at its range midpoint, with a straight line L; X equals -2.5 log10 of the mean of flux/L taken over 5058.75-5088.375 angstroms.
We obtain -0.15 mag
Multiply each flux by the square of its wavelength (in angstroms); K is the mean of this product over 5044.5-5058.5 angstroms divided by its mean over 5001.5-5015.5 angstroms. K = 2.1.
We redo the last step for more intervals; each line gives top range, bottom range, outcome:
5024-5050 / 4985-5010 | 1.55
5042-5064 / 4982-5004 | 1.81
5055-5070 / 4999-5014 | 2.17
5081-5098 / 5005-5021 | 1.35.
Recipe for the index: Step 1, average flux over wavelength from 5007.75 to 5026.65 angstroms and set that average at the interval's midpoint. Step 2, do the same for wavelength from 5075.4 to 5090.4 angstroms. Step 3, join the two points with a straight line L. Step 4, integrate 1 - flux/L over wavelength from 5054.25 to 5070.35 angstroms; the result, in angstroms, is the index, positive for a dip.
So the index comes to -4.5 angstroms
